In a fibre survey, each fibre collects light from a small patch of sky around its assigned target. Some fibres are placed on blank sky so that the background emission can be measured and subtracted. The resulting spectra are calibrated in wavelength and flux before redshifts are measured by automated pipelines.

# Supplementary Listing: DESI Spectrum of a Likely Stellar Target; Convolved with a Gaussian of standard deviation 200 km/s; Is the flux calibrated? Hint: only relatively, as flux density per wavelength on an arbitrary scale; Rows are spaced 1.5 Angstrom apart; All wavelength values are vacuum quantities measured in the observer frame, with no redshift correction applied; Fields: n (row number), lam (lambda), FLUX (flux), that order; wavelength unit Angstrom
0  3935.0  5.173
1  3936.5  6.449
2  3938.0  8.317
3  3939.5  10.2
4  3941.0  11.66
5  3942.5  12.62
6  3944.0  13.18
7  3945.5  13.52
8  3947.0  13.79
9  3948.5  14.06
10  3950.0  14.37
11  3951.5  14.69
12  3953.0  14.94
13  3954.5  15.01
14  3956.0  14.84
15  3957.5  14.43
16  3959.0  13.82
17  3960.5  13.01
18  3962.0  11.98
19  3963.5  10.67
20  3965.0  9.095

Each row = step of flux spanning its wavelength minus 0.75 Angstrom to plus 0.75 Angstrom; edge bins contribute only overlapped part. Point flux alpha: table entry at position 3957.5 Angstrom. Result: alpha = 14.43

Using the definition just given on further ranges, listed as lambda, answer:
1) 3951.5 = 14.69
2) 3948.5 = 14.06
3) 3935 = 5.173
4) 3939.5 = 10.2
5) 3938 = 8.317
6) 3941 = 11.66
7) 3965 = 9.095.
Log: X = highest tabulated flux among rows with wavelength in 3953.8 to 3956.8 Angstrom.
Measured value 15.01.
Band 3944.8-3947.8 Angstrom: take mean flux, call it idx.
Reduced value 13.7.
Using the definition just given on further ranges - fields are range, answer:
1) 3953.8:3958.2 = 14.8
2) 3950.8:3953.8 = 14.8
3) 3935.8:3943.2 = 9.85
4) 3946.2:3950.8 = 14.1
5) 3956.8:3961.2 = 13.8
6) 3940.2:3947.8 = 12.9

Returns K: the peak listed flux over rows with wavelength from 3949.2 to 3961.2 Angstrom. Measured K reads 15.01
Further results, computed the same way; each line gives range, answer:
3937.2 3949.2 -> 14.06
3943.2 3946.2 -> 13.52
